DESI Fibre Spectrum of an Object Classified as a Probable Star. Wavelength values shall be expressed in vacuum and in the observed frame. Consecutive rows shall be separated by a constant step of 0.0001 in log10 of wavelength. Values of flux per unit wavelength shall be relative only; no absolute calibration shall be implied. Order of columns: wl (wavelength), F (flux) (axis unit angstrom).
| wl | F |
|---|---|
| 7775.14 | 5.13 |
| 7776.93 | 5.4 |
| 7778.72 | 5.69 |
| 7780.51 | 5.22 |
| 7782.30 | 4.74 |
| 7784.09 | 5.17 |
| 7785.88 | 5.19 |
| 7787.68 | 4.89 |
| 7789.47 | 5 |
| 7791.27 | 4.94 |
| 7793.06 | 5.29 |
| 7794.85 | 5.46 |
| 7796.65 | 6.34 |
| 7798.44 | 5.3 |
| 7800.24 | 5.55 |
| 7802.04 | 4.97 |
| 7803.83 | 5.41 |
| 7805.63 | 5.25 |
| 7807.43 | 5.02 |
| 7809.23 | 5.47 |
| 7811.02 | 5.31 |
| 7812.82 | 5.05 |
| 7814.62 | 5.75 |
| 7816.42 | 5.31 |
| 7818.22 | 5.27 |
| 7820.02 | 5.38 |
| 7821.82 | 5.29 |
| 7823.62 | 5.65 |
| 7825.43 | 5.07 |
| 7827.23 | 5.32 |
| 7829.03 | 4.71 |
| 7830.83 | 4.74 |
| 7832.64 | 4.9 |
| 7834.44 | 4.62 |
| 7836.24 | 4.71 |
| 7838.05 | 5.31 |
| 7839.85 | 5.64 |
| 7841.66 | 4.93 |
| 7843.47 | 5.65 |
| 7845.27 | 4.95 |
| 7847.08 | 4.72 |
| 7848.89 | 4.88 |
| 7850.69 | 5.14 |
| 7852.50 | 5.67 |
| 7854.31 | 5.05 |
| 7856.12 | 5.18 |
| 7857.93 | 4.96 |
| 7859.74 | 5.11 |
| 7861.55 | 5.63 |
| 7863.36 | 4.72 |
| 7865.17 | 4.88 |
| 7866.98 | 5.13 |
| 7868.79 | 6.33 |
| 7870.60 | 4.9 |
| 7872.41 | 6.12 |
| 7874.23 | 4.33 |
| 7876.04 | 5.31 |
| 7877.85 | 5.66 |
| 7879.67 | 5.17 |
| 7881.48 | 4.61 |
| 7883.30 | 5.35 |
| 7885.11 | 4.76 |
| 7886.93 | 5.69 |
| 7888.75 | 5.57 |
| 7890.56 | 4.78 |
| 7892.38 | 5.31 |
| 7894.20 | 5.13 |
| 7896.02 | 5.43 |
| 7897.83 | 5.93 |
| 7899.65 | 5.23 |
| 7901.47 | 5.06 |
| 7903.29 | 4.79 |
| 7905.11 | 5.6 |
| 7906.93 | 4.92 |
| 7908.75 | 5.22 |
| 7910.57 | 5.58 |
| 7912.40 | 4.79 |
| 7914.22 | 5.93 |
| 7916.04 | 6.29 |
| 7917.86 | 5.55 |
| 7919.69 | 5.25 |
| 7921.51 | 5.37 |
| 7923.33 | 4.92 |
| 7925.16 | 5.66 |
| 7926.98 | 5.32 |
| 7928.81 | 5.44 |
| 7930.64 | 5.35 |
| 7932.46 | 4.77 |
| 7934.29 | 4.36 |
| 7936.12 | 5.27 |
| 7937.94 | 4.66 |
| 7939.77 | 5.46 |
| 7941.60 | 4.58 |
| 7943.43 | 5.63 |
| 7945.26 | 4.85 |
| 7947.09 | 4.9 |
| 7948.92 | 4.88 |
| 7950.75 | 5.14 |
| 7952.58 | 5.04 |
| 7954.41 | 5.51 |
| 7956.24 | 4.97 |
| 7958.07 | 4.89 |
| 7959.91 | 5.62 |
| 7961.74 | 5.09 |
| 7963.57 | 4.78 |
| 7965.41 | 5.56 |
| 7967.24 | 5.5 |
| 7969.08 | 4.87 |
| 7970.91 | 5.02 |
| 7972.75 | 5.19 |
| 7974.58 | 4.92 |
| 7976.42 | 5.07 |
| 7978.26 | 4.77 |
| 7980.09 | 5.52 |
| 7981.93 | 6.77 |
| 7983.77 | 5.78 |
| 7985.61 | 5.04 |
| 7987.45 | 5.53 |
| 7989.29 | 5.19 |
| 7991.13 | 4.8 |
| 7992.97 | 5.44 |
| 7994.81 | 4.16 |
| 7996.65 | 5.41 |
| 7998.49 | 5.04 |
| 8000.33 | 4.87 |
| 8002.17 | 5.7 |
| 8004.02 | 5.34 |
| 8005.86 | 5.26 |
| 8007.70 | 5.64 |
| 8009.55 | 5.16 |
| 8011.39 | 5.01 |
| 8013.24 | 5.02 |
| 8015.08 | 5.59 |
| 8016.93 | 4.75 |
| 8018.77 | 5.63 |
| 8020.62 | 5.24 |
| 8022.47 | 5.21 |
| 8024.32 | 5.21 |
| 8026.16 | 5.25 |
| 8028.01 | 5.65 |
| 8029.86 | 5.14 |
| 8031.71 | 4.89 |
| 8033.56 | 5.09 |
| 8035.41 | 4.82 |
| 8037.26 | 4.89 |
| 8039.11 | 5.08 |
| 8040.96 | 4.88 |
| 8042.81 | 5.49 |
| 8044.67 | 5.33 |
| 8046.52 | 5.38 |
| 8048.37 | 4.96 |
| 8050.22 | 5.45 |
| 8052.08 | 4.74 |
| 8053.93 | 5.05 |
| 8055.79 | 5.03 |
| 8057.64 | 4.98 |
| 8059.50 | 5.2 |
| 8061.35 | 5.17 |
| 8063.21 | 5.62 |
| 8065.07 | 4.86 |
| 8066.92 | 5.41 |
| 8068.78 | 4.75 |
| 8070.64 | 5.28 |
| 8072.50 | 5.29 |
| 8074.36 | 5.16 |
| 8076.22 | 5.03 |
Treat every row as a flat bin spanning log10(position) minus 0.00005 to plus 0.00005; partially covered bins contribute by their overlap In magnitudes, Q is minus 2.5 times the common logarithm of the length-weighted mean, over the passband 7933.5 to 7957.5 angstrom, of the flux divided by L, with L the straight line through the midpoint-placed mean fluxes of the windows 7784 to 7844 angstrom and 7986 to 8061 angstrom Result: 0.04 mag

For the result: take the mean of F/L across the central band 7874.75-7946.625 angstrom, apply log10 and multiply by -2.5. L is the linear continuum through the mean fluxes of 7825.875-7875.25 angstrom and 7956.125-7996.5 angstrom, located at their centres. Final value -0.02 mag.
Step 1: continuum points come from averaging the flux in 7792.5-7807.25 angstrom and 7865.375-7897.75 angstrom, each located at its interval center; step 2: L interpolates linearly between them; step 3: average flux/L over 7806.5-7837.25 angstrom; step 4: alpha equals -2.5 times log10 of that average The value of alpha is 0.05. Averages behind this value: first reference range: 5.43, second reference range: 5.28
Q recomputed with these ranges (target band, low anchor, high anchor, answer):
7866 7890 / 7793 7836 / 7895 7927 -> 0.01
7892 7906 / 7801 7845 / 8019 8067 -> -0.03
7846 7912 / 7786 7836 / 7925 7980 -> -0.01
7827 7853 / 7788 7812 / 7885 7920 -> 0.06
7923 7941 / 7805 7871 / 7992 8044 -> 0.01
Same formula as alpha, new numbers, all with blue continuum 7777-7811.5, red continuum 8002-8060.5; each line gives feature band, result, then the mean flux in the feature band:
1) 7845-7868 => 0.035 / 5.09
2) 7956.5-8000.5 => 0.000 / 5.2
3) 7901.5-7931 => -0.028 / 5.36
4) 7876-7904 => 0.000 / 5.24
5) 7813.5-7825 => -0.030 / 5.42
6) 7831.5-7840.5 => 0.053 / 5.01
